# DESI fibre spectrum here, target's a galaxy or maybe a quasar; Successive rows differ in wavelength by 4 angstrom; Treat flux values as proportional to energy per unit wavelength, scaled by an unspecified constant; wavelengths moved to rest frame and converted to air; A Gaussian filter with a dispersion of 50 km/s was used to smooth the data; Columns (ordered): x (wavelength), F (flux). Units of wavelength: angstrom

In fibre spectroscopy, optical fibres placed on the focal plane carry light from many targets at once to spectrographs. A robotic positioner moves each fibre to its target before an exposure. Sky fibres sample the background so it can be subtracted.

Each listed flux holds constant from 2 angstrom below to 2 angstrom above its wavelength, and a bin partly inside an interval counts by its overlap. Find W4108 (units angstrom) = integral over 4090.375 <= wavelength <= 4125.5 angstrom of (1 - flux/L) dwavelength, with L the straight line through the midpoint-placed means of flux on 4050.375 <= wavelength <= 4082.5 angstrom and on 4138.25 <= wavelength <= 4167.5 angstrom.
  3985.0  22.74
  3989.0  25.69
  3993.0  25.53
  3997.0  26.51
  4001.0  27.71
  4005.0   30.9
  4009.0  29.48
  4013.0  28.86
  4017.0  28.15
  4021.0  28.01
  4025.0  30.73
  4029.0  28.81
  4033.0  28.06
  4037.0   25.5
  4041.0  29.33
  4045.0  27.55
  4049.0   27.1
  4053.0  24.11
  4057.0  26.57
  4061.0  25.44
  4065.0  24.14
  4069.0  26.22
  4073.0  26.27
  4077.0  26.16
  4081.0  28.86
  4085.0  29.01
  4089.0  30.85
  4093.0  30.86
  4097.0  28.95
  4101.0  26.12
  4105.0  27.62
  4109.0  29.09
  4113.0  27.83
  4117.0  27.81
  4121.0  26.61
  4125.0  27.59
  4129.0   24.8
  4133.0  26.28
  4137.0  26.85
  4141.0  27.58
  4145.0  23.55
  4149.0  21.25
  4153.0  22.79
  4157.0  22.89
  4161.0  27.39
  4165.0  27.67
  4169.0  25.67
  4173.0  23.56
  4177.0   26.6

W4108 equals -3.8 angstrom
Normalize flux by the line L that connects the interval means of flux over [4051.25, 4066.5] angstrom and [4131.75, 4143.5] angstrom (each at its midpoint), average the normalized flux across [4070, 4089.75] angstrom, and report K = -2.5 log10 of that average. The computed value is -0.10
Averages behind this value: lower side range 25.1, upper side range 26.8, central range 28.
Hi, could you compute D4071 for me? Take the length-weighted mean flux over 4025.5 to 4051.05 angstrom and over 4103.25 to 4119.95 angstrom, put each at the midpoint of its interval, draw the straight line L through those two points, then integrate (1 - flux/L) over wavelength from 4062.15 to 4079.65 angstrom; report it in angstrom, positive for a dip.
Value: 1.3 angstrom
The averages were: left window 27.9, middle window 25.8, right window 28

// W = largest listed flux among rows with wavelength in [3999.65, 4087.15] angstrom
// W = 30.9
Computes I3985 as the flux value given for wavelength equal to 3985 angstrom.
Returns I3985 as 22.74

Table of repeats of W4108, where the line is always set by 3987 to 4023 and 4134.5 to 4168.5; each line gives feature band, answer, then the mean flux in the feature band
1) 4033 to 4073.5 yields 1.0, 26.3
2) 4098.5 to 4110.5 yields -0.8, 27.6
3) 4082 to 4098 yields -2.2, 29.9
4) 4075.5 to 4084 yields -0.4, 27.8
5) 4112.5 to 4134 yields -1.0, 26.8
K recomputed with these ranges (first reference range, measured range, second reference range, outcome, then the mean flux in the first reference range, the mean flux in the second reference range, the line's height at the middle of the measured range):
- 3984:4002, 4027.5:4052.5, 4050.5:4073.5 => -0.08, 25.7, 25.4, 25.5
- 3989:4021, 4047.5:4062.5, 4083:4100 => 0.13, 28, 29.7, 29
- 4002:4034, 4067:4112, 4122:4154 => -0.06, 29.1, 25.2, 26.8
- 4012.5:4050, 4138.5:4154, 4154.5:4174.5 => 0.08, 28.2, 25.4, 25.8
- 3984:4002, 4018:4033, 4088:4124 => -0.10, 25.7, 28.3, 26.4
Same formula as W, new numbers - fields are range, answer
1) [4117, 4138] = 27.81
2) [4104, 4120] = 29.09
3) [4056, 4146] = 30.86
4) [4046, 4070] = 27.1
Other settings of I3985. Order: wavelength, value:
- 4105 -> 27.62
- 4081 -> 28.86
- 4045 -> 27.55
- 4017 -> 28.15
